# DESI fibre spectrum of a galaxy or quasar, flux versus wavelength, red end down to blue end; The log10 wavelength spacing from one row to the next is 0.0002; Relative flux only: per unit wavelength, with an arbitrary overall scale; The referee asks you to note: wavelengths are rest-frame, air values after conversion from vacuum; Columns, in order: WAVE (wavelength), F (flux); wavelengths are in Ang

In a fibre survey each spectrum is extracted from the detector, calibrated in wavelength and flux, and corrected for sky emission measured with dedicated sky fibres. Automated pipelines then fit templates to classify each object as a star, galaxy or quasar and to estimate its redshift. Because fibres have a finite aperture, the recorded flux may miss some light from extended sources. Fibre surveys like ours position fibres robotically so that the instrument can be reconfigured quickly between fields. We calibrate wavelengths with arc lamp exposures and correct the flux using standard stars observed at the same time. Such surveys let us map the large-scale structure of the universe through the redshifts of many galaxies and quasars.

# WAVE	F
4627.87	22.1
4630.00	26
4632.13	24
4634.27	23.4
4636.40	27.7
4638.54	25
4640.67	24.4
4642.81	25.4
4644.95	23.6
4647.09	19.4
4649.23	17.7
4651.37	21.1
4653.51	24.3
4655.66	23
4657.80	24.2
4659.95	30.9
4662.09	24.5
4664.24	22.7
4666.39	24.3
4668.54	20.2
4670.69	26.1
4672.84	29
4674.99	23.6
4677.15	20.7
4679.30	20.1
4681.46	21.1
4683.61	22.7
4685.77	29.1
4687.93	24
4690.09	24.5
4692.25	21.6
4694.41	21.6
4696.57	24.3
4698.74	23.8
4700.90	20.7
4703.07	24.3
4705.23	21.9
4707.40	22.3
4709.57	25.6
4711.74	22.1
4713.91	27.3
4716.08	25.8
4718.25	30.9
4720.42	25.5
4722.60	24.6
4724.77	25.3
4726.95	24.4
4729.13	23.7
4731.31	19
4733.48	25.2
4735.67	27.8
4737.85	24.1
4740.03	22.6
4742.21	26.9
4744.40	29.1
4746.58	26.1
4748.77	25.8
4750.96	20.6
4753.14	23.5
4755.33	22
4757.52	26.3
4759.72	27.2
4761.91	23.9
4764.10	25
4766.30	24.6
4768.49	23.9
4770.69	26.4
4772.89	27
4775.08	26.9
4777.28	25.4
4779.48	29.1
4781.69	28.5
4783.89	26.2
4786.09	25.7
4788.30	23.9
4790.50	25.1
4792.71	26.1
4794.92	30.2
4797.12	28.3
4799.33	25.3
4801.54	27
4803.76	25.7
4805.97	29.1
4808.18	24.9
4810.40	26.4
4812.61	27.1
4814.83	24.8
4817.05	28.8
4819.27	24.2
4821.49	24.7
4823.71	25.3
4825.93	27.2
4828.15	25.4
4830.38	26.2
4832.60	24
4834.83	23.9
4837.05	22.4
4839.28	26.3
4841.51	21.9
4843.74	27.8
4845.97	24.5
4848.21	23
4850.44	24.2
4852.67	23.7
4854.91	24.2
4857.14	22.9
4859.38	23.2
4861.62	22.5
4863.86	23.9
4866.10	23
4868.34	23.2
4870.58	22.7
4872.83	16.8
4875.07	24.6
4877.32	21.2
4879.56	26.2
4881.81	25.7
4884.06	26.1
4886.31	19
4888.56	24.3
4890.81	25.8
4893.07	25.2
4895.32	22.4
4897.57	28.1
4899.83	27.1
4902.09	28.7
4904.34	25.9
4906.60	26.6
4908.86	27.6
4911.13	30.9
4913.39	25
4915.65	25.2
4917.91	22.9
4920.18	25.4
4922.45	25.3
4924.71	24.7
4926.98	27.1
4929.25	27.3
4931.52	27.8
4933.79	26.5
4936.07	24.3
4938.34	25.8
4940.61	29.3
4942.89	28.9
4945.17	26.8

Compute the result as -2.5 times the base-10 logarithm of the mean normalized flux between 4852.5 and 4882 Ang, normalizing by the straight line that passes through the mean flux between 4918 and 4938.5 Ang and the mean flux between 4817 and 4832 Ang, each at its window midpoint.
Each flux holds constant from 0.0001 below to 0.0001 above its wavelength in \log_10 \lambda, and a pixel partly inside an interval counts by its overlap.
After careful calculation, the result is 0.12 mag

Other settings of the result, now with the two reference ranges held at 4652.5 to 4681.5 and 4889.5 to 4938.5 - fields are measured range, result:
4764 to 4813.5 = -0.058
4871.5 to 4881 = 0.159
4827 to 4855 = 0.047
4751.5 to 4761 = 0.013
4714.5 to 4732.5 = -0.021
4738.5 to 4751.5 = -0.029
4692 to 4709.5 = 0.070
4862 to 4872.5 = 0.139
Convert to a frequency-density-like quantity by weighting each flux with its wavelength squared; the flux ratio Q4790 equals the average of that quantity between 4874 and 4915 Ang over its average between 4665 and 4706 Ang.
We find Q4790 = 1.20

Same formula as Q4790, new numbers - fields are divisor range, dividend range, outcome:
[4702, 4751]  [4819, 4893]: 1.01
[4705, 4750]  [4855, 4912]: 1.04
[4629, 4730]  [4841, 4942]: 1.13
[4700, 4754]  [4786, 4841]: 1.09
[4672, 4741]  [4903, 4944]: 1.21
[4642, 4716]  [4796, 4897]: 1.12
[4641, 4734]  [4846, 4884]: 1.06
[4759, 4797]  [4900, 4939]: 1.06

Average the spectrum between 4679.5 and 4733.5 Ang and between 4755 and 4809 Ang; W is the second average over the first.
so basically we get 1.1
